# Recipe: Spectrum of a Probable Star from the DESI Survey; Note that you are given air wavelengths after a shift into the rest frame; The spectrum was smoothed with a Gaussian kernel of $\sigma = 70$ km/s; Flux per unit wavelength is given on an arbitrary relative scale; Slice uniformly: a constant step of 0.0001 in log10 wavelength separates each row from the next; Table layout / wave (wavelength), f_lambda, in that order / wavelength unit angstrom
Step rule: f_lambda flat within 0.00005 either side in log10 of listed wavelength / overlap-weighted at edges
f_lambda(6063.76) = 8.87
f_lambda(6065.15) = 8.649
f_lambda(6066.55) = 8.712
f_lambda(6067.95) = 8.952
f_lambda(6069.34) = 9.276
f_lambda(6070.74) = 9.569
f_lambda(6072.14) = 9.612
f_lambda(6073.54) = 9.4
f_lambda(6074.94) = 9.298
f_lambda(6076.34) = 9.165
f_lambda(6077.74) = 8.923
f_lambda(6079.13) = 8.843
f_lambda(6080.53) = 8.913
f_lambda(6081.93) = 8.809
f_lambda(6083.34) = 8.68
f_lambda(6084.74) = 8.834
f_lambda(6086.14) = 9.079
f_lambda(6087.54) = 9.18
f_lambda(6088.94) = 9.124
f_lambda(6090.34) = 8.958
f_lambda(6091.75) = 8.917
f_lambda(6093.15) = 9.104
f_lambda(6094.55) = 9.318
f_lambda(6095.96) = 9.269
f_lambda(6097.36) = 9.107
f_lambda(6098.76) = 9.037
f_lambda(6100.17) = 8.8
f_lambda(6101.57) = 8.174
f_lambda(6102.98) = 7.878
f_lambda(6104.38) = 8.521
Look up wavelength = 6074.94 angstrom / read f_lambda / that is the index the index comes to 9.298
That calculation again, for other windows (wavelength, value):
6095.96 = 9.269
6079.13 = 8.843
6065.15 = 8.649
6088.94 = 9.124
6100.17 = 8.8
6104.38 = 8.521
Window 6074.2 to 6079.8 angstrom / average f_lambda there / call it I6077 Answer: 9.07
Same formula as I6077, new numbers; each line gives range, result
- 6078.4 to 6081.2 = 8.91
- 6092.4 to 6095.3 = 9.2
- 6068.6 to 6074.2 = 9.46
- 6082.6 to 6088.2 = 8.93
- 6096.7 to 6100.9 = 8.98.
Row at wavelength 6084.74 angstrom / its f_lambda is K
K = 8.834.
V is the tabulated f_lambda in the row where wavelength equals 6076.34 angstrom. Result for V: 9.165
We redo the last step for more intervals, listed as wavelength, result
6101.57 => 8.174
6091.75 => 8.917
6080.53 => 8.913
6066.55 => 8.712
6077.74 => 8.923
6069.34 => 9.276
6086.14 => 9.079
